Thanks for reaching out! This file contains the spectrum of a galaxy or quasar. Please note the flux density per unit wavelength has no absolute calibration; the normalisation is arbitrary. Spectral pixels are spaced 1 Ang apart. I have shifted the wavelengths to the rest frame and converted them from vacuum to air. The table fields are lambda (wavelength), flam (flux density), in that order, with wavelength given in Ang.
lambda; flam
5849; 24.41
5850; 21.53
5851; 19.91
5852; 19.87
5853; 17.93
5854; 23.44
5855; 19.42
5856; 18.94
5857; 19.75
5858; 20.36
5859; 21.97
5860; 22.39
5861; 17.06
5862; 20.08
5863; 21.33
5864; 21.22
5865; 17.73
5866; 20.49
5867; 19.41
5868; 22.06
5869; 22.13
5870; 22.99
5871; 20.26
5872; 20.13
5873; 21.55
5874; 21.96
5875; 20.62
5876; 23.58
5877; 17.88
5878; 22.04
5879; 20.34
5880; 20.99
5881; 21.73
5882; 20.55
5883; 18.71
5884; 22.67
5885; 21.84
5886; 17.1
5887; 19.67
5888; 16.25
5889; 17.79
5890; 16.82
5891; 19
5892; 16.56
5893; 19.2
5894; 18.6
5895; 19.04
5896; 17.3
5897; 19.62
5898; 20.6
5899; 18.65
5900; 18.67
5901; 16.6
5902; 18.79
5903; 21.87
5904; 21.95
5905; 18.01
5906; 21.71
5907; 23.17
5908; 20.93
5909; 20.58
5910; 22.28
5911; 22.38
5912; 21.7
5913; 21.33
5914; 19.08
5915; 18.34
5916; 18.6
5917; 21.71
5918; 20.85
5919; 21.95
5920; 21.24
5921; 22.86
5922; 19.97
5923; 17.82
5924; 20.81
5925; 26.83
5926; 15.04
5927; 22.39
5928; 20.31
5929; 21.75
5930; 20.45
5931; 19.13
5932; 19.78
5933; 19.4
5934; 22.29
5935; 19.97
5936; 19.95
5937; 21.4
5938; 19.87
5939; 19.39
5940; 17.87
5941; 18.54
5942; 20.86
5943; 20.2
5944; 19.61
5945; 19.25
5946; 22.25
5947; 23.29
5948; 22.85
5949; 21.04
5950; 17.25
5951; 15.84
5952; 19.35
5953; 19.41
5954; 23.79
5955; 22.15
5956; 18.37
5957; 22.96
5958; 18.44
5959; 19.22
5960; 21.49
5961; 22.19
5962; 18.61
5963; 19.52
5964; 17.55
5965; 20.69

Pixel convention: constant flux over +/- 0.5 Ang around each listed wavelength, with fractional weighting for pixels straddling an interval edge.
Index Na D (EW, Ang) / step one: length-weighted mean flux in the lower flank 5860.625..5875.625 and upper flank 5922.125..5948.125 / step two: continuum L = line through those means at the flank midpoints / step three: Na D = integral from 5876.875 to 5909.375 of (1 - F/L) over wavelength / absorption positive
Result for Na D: 1.6 Ang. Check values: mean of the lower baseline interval 20.7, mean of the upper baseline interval 20.4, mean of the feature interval 19.6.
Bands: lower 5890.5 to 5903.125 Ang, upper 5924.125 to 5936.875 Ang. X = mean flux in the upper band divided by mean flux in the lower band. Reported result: 1.1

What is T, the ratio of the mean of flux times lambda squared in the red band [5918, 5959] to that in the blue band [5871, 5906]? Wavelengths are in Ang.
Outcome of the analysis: 1.1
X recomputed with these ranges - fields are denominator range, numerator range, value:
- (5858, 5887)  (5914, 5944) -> 0.98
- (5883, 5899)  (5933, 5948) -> 1.08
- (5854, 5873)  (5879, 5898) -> 0.93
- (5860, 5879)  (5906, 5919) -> 1.01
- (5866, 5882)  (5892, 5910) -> 0.93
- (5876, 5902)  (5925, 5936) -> 1.06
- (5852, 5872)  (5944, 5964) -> 0.99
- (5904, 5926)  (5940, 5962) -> 0.97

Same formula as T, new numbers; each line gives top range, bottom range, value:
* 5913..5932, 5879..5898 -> 1.08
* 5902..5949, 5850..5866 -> 1.05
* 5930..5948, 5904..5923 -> 0.98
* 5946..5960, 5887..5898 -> 1.14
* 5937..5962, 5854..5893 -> 1.03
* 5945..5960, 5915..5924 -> 1.01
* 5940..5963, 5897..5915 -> 1.01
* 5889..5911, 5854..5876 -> 0.96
